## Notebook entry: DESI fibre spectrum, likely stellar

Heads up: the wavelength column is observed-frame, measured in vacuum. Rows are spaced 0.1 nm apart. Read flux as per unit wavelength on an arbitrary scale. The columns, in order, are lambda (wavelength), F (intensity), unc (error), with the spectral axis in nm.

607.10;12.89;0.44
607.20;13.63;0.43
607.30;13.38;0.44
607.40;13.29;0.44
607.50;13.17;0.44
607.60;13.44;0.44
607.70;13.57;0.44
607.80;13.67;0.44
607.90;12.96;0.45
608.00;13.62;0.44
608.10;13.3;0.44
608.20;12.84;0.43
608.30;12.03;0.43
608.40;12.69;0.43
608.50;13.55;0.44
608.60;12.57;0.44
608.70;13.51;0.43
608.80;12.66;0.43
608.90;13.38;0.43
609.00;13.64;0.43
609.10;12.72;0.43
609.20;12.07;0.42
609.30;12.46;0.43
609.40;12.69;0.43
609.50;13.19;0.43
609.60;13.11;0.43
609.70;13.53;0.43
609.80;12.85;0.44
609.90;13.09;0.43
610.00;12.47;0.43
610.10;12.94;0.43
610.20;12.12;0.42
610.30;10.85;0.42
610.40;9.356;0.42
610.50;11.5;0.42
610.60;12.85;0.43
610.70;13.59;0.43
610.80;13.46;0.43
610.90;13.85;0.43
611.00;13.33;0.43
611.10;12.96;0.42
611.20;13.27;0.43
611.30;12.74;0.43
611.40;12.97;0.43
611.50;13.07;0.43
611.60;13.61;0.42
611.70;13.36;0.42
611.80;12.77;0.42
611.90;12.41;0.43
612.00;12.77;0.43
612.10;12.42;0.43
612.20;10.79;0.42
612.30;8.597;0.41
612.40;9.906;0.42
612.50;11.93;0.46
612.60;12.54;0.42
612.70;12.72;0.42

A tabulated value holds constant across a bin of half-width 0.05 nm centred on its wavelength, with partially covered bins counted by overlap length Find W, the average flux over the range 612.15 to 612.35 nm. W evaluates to 9.69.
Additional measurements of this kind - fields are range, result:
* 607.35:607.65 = 13.3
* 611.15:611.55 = 13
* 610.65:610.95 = 13.6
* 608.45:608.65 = 13.1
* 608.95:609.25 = 12.8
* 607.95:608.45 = 12.9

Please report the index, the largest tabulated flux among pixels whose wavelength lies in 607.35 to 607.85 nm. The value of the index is 13.67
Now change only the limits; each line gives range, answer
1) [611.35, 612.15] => 13.61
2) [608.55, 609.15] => 13.64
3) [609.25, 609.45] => 12.69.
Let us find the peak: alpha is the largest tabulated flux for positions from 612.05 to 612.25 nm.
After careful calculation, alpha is 12.42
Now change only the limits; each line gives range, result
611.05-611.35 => 13.27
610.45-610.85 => 13.59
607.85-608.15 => 13.62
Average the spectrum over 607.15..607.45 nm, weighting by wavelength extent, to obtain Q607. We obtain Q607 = 13.4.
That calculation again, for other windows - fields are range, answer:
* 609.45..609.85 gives 13.2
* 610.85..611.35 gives 13.2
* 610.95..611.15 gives 13.1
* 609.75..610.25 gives 12.7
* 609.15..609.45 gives 12.4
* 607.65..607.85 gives 13.6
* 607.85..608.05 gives 13.3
